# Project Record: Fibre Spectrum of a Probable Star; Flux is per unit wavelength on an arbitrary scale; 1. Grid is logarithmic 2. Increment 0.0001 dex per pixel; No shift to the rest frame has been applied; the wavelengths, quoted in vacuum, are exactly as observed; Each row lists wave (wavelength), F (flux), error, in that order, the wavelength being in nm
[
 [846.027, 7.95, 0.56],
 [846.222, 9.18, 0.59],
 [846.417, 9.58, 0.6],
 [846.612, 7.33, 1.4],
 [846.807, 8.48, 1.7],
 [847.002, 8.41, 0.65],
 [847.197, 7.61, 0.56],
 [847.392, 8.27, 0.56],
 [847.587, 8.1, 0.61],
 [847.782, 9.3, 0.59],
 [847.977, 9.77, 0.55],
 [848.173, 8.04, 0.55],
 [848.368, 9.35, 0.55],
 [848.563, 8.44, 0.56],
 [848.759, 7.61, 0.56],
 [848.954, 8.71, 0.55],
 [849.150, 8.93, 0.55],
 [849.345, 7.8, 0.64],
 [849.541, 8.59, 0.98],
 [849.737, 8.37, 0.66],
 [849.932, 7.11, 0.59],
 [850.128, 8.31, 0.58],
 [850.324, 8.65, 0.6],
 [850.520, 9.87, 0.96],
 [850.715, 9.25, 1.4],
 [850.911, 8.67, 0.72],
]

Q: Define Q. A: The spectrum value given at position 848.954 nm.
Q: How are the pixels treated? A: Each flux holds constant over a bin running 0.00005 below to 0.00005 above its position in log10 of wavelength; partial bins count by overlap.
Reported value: 8.71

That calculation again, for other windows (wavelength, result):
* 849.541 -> 8.59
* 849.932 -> 7.11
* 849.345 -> 7.8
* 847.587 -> 8.1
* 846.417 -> 9.58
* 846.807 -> 8.48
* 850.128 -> 8.31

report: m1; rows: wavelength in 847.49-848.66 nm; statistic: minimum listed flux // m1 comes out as 8.04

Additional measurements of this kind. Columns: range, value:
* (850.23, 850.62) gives 8.65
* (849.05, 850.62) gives 7.11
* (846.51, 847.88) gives 7.33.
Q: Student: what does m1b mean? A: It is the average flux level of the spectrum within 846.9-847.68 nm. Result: 8.1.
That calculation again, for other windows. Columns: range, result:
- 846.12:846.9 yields 8.63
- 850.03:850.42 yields 8.47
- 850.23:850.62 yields 9.28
